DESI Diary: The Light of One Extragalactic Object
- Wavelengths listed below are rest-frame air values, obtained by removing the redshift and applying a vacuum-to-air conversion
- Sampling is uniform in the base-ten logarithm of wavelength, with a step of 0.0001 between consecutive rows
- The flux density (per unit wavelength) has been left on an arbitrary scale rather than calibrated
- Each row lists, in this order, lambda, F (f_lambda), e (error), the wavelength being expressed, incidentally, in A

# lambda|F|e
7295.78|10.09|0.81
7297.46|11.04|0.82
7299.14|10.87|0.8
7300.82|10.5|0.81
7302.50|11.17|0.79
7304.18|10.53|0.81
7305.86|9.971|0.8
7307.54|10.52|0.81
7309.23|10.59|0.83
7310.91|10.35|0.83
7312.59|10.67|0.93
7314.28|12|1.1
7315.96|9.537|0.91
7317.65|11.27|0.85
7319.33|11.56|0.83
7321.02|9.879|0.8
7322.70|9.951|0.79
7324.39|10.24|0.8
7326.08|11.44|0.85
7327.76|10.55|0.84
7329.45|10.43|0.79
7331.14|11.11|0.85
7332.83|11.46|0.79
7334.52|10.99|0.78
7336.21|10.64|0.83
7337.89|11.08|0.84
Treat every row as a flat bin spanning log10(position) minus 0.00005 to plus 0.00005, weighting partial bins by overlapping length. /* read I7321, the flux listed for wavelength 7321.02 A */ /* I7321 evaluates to 9.879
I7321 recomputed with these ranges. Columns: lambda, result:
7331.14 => 11.11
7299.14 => 10.87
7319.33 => 11.56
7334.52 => 10.99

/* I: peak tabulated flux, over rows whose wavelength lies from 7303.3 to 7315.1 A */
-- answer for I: 12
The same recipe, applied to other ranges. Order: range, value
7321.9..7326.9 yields 11.44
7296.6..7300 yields 11.04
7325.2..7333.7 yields 11.46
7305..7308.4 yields 10.52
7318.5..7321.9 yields 11.56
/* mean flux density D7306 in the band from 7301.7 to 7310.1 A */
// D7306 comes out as 10.6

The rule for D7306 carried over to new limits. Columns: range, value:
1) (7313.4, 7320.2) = 11.1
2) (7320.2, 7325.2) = 10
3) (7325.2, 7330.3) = 10.8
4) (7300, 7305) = 10.7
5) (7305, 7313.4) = 10.4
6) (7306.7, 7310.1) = 10.5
